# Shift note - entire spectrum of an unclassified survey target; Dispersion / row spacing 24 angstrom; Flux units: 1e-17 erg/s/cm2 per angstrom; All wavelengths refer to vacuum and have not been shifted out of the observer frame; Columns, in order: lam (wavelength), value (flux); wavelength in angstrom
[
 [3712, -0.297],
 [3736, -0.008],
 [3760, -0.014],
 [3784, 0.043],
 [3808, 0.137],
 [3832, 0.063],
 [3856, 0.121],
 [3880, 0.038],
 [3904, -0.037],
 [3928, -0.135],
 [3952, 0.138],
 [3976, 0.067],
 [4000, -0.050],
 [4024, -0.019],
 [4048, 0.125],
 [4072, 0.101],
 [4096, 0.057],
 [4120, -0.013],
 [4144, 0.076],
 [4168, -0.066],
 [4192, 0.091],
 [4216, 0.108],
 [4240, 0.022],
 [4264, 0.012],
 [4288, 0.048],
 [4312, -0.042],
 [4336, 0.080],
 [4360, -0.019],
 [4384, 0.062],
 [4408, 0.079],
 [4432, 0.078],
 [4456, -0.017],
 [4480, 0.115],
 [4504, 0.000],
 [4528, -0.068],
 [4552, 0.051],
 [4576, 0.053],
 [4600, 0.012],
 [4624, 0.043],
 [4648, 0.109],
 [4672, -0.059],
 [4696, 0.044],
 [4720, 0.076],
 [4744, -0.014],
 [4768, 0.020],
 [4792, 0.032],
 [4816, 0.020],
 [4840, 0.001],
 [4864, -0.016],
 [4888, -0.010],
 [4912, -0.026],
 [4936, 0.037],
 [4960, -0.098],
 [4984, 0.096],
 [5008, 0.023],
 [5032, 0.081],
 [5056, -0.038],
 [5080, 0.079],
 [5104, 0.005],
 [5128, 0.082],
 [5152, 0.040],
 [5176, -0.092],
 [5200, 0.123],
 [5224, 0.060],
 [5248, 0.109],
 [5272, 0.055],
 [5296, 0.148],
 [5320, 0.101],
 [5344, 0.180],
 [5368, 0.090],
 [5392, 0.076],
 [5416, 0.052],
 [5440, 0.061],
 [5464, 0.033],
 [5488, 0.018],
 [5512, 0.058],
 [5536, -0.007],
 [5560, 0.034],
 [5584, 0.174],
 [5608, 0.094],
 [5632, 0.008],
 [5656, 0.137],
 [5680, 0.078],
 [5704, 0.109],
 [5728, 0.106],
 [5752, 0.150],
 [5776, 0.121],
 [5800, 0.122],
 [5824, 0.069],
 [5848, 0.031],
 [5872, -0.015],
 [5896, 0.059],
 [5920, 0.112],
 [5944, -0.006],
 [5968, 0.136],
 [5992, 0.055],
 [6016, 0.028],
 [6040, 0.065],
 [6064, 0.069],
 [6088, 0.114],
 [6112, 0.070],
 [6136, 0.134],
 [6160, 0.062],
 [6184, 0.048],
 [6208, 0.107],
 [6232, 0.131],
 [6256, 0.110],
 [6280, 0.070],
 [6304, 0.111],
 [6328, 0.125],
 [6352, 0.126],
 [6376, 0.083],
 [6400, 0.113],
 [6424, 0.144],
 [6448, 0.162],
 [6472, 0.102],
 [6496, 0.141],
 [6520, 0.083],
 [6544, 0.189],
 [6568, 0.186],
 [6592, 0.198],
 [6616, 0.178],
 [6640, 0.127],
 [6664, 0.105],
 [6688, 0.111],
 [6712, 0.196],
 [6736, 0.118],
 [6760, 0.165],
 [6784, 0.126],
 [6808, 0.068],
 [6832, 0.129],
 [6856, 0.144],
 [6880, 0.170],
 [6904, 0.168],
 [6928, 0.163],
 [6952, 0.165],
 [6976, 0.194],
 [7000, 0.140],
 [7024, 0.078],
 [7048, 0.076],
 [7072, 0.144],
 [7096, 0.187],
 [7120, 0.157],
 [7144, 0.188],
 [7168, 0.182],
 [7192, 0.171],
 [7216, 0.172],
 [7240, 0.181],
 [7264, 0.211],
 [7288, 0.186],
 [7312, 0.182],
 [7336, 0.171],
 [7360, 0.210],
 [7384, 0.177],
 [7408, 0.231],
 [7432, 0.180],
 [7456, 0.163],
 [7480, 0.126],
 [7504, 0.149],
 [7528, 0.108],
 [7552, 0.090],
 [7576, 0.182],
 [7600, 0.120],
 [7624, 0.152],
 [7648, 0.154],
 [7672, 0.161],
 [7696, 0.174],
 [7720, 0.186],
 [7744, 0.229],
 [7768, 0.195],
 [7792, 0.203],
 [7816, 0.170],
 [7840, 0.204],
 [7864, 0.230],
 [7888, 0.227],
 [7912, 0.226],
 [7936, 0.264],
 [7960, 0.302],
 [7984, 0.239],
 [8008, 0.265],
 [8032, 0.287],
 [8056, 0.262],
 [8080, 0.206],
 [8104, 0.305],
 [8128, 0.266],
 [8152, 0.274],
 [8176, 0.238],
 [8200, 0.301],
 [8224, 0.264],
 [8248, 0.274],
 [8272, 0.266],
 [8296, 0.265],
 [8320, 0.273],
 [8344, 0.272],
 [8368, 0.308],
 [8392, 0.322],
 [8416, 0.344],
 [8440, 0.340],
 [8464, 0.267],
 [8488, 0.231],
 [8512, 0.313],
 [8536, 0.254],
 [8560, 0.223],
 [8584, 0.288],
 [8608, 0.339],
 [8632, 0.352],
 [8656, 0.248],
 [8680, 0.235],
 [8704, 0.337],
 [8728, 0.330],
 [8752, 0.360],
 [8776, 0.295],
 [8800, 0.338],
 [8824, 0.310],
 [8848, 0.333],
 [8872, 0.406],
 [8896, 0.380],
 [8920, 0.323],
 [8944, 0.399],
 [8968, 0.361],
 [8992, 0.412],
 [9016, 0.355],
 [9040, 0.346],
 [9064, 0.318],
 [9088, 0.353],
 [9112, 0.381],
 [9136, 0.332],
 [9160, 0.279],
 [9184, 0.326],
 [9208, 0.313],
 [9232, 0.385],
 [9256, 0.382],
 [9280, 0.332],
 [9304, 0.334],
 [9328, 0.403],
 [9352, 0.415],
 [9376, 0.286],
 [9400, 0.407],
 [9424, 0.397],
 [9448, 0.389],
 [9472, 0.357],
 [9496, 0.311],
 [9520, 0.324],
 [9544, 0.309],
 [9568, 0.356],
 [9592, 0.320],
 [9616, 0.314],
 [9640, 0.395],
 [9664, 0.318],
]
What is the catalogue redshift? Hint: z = 0.97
